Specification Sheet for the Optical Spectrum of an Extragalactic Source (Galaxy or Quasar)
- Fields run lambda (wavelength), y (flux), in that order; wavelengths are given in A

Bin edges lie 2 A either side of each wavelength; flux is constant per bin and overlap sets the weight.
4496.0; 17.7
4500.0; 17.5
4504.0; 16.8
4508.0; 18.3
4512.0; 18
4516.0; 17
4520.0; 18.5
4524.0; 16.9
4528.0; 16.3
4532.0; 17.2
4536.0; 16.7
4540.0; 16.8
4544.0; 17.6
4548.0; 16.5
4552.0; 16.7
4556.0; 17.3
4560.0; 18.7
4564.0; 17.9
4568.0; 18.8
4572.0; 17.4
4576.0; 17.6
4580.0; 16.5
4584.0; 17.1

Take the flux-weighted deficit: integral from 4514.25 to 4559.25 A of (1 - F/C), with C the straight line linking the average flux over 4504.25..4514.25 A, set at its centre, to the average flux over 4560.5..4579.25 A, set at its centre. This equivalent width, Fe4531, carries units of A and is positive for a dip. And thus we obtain 2.0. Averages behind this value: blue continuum 17.9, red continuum 17.9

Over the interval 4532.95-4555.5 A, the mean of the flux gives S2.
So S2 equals 16.9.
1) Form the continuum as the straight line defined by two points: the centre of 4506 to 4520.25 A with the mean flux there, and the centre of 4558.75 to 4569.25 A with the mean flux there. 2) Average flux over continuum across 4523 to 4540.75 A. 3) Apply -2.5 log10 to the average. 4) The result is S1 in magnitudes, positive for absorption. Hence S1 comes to 0.08 mag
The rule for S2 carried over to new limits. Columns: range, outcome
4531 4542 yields 16.9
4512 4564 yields 17.2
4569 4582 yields 17.3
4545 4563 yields 17.3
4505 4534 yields 17.4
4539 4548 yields 17.1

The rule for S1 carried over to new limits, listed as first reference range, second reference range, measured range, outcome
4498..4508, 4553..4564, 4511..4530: 0.01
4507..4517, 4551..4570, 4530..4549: 0.06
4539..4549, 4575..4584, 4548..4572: -0.04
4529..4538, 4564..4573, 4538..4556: 0.03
